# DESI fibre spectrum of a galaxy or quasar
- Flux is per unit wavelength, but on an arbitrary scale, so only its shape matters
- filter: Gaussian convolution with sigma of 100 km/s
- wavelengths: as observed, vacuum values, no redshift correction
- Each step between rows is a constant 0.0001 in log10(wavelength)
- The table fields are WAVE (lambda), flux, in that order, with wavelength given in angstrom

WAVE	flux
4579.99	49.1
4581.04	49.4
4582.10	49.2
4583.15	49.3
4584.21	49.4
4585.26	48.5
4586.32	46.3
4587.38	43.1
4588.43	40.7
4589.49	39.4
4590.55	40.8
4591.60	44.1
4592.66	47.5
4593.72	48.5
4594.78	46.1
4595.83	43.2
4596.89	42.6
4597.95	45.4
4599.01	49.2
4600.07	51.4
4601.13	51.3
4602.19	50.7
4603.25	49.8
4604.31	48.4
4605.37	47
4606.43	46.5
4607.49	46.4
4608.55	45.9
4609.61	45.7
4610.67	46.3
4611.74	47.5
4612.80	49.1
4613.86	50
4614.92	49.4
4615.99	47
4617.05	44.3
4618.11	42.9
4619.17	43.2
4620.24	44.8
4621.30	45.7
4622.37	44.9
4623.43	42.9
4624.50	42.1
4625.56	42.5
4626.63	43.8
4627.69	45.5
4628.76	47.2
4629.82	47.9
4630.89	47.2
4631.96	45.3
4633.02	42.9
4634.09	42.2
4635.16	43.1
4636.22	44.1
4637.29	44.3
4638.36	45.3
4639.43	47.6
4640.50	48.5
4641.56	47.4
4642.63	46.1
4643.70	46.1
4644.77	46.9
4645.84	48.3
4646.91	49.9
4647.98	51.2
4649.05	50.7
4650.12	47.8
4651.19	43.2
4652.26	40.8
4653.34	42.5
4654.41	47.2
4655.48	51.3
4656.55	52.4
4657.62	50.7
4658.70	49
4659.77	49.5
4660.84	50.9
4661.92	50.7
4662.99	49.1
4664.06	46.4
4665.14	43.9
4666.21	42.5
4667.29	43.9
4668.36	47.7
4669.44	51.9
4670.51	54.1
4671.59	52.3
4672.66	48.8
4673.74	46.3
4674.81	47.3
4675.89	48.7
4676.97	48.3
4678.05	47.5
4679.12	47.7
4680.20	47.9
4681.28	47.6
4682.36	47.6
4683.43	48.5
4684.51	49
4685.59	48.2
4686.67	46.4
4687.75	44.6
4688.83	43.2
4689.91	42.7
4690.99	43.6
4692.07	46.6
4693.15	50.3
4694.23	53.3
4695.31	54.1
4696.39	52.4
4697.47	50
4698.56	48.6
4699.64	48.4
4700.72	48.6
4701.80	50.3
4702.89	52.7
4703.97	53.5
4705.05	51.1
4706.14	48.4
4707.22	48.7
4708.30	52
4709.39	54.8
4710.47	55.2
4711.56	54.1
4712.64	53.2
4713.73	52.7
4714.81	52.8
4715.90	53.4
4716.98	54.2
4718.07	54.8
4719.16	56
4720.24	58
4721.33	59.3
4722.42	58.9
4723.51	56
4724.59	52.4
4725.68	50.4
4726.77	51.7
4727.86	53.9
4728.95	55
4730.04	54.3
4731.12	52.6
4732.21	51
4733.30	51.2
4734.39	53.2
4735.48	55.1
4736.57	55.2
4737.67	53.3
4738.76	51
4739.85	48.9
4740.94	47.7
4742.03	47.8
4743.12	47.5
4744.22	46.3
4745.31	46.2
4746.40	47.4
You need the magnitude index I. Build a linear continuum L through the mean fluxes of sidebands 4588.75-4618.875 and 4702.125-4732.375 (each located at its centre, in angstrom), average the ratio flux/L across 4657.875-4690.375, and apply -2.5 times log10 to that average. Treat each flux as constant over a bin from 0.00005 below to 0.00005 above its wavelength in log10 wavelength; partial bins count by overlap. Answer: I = 0.070 mag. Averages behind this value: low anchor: 46.6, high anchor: 53.6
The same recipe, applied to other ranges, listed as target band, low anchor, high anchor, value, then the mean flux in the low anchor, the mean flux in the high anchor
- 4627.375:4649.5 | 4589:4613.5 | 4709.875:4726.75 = 0.06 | 46.7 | 54.7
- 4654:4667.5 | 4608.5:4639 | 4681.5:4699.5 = -0.04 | 45.3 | 48.1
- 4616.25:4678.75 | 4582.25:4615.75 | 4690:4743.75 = 0.05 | 46.8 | 52.1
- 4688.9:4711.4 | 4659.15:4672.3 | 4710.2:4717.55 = 0.04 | 48.6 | 53.6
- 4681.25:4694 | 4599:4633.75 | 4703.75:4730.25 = 0.11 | 46.4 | 53.8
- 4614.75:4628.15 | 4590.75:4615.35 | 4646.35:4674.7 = 0.08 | 47.4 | 48.2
